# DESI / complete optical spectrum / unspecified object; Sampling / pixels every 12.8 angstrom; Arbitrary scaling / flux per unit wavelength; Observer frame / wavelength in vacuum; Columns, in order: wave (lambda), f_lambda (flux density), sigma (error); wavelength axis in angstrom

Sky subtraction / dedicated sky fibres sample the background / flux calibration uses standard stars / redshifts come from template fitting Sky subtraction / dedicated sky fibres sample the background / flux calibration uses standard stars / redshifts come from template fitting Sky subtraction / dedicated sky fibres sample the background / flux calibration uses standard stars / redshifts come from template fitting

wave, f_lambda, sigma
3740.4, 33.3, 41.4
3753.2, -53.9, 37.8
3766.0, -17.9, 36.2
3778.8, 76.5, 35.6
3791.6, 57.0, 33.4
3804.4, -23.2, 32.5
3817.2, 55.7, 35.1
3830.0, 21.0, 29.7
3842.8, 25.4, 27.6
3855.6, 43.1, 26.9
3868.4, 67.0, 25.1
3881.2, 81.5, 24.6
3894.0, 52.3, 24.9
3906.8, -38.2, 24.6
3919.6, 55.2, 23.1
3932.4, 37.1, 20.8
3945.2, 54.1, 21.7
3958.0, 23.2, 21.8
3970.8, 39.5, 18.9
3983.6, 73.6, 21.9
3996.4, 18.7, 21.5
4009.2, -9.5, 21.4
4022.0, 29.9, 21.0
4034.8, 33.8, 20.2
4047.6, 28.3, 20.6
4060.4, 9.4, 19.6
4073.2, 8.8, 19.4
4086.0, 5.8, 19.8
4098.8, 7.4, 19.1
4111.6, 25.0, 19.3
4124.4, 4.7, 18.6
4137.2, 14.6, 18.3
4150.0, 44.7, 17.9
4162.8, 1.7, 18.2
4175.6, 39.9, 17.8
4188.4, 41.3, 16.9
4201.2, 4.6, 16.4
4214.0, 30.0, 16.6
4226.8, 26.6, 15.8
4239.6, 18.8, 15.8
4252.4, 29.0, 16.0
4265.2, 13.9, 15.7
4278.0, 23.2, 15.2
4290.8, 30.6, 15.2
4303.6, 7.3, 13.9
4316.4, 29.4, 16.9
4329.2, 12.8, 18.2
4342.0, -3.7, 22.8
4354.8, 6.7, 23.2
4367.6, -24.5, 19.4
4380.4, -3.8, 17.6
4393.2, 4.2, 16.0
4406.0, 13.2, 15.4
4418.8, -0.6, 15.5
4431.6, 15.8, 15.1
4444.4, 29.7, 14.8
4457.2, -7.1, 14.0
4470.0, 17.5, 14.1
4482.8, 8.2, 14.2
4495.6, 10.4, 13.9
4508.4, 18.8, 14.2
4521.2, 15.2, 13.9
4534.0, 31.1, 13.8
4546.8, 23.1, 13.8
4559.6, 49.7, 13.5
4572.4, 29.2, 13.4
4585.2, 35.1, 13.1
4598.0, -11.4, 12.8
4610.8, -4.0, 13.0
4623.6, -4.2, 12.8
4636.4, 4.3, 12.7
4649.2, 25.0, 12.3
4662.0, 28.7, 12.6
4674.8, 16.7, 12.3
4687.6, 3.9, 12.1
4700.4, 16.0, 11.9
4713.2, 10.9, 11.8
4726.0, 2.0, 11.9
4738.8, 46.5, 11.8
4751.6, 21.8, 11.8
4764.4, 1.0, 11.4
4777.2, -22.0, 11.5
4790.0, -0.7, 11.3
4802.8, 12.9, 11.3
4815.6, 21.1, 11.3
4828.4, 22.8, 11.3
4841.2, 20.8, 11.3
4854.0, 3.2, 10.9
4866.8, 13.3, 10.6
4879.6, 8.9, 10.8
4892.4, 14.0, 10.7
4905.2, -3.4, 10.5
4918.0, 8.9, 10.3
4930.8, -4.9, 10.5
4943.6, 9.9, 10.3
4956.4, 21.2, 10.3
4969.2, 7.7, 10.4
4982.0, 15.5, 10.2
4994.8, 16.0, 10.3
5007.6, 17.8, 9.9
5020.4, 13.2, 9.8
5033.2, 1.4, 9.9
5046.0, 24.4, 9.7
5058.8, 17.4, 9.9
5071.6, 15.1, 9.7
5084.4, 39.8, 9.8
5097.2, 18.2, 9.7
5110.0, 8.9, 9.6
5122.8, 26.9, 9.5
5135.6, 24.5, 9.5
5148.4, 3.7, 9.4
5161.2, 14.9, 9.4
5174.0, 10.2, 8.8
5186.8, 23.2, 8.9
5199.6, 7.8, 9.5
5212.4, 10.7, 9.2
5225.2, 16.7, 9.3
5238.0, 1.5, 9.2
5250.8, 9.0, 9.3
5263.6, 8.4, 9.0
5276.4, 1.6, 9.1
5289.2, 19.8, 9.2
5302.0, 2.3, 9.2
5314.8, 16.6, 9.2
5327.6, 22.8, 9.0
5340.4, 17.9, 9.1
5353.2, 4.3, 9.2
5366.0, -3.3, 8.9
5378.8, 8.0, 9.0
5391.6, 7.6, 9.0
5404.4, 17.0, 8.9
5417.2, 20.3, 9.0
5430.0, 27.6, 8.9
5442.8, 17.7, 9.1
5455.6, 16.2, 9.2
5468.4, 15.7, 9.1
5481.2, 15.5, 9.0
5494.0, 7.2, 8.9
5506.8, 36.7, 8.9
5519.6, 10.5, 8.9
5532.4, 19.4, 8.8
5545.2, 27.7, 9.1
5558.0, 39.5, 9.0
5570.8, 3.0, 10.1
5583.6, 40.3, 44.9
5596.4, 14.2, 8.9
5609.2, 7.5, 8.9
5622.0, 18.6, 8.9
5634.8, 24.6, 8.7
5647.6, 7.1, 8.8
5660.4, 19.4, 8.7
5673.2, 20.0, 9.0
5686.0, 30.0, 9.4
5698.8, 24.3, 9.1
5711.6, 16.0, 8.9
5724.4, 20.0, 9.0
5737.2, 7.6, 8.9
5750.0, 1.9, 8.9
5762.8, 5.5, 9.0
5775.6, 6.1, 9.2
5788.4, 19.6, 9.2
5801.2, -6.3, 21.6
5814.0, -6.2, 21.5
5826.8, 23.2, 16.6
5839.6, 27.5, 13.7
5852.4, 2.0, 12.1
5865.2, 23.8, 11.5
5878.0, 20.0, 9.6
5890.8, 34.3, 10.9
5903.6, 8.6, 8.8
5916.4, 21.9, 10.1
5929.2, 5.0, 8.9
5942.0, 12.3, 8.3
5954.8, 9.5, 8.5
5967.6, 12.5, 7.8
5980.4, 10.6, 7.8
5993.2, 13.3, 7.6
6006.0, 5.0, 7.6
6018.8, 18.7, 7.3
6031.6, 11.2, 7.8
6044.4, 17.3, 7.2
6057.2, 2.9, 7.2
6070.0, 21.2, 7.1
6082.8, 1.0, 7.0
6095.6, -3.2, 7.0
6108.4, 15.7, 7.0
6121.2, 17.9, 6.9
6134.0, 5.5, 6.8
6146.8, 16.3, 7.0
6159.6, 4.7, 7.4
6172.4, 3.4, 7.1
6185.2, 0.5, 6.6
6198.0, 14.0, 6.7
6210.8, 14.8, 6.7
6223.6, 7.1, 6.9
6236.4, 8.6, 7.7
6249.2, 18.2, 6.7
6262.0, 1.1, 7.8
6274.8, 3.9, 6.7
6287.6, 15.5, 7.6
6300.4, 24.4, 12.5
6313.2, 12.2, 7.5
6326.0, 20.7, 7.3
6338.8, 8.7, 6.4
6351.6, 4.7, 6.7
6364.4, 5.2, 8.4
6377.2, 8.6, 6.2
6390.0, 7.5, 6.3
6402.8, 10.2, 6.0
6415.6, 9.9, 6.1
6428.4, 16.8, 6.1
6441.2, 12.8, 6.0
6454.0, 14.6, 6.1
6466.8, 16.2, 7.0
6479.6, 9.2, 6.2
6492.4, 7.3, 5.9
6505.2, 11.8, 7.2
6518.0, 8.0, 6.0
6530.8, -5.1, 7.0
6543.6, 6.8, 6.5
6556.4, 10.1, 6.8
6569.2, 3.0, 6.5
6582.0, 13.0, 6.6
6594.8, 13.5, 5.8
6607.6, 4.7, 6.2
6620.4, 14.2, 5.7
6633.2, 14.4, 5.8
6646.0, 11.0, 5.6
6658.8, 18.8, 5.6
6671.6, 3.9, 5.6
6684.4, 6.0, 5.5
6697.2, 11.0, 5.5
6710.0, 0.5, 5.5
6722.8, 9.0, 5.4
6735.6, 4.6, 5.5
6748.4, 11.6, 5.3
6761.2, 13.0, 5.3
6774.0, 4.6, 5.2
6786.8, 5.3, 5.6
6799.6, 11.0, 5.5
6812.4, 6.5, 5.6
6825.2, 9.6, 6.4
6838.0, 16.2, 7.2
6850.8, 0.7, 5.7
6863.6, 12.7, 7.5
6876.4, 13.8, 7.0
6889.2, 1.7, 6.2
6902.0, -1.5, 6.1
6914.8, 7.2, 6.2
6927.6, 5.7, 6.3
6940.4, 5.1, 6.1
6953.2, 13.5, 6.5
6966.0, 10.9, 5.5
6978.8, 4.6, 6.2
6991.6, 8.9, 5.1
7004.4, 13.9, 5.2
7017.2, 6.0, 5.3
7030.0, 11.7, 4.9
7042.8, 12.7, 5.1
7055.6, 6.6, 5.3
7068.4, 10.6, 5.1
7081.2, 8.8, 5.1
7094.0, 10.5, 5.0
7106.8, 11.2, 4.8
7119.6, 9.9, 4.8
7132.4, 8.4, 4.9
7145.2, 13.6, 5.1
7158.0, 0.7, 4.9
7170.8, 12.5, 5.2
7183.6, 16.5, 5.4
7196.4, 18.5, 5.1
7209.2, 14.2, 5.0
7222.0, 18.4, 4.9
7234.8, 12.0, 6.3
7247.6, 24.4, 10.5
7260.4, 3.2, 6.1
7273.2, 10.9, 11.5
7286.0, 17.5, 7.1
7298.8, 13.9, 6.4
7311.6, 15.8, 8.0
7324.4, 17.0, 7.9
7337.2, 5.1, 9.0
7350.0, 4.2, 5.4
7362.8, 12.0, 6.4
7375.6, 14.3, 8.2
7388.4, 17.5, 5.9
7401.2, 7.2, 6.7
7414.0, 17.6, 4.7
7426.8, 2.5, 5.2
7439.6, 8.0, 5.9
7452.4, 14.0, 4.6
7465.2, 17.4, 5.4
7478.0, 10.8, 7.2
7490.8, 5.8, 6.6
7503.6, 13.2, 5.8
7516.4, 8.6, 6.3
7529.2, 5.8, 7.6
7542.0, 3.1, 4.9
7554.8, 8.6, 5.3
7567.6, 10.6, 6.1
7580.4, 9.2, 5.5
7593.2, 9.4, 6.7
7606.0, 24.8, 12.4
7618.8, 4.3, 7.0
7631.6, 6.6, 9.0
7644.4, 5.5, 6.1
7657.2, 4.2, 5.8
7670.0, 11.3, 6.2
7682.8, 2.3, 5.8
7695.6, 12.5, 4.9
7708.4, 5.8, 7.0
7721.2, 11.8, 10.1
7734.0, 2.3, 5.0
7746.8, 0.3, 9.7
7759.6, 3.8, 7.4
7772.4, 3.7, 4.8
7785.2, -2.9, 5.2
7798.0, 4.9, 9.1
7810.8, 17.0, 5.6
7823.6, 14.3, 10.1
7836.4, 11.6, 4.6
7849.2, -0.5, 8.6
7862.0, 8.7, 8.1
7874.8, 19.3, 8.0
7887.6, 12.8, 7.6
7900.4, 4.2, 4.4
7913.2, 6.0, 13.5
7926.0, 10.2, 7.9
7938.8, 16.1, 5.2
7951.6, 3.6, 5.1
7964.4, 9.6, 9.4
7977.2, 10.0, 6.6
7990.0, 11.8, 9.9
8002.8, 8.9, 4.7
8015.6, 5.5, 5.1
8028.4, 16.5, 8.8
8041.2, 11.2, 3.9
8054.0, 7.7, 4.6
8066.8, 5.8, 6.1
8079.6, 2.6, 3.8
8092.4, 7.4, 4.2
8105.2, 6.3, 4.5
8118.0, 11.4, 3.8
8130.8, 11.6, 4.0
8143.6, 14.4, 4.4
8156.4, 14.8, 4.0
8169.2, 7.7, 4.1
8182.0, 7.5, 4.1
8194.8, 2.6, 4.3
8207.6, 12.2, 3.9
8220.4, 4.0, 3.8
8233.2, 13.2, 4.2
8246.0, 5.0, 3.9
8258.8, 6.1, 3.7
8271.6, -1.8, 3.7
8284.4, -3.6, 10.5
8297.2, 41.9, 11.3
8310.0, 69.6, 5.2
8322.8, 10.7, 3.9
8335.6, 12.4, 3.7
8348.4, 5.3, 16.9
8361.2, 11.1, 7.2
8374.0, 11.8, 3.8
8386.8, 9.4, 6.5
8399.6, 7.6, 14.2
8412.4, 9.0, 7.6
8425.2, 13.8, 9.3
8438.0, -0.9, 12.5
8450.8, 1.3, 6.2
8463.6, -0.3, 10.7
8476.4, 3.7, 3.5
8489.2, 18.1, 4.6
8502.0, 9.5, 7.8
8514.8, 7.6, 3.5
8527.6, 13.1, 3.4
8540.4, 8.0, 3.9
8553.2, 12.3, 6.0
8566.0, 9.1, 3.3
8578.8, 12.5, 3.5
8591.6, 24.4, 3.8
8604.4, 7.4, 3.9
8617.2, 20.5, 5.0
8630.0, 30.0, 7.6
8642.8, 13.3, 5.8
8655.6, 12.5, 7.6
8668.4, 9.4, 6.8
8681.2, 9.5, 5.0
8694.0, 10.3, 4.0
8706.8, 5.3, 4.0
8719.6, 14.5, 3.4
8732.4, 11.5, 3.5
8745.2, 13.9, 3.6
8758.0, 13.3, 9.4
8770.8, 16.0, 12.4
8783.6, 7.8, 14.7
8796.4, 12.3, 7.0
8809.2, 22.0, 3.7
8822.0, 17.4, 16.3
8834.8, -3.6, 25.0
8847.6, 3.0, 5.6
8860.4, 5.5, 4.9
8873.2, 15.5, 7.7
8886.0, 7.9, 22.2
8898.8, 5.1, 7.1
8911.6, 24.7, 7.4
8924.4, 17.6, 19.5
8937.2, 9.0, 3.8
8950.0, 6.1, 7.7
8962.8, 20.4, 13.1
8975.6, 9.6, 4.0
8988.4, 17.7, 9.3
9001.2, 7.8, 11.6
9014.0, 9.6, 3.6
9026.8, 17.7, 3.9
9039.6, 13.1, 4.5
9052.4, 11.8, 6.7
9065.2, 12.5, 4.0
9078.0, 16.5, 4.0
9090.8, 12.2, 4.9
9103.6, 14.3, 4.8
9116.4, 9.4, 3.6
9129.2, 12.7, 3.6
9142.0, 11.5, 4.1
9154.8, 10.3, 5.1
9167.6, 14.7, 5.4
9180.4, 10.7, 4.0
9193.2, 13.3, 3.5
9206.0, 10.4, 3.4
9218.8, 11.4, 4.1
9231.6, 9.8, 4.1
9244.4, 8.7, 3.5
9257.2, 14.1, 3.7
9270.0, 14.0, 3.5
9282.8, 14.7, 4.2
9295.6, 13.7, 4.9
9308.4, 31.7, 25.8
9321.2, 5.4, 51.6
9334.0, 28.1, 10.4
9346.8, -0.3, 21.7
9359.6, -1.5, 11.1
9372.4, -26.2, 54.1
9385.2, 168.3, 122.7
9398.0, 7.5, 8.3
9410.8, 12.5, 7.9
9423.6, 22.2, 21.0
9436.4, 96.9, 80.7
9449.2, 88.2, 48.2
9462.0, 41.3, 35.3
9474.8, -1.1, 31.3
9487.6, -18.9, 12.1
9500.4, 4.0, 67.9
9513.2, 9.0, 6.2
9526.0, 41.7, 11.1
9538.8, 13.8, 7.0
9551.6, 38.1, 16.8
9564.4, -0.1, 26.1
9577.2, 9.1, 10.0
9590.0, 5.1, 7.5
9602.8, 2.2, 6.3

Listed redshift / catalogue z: 1.227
